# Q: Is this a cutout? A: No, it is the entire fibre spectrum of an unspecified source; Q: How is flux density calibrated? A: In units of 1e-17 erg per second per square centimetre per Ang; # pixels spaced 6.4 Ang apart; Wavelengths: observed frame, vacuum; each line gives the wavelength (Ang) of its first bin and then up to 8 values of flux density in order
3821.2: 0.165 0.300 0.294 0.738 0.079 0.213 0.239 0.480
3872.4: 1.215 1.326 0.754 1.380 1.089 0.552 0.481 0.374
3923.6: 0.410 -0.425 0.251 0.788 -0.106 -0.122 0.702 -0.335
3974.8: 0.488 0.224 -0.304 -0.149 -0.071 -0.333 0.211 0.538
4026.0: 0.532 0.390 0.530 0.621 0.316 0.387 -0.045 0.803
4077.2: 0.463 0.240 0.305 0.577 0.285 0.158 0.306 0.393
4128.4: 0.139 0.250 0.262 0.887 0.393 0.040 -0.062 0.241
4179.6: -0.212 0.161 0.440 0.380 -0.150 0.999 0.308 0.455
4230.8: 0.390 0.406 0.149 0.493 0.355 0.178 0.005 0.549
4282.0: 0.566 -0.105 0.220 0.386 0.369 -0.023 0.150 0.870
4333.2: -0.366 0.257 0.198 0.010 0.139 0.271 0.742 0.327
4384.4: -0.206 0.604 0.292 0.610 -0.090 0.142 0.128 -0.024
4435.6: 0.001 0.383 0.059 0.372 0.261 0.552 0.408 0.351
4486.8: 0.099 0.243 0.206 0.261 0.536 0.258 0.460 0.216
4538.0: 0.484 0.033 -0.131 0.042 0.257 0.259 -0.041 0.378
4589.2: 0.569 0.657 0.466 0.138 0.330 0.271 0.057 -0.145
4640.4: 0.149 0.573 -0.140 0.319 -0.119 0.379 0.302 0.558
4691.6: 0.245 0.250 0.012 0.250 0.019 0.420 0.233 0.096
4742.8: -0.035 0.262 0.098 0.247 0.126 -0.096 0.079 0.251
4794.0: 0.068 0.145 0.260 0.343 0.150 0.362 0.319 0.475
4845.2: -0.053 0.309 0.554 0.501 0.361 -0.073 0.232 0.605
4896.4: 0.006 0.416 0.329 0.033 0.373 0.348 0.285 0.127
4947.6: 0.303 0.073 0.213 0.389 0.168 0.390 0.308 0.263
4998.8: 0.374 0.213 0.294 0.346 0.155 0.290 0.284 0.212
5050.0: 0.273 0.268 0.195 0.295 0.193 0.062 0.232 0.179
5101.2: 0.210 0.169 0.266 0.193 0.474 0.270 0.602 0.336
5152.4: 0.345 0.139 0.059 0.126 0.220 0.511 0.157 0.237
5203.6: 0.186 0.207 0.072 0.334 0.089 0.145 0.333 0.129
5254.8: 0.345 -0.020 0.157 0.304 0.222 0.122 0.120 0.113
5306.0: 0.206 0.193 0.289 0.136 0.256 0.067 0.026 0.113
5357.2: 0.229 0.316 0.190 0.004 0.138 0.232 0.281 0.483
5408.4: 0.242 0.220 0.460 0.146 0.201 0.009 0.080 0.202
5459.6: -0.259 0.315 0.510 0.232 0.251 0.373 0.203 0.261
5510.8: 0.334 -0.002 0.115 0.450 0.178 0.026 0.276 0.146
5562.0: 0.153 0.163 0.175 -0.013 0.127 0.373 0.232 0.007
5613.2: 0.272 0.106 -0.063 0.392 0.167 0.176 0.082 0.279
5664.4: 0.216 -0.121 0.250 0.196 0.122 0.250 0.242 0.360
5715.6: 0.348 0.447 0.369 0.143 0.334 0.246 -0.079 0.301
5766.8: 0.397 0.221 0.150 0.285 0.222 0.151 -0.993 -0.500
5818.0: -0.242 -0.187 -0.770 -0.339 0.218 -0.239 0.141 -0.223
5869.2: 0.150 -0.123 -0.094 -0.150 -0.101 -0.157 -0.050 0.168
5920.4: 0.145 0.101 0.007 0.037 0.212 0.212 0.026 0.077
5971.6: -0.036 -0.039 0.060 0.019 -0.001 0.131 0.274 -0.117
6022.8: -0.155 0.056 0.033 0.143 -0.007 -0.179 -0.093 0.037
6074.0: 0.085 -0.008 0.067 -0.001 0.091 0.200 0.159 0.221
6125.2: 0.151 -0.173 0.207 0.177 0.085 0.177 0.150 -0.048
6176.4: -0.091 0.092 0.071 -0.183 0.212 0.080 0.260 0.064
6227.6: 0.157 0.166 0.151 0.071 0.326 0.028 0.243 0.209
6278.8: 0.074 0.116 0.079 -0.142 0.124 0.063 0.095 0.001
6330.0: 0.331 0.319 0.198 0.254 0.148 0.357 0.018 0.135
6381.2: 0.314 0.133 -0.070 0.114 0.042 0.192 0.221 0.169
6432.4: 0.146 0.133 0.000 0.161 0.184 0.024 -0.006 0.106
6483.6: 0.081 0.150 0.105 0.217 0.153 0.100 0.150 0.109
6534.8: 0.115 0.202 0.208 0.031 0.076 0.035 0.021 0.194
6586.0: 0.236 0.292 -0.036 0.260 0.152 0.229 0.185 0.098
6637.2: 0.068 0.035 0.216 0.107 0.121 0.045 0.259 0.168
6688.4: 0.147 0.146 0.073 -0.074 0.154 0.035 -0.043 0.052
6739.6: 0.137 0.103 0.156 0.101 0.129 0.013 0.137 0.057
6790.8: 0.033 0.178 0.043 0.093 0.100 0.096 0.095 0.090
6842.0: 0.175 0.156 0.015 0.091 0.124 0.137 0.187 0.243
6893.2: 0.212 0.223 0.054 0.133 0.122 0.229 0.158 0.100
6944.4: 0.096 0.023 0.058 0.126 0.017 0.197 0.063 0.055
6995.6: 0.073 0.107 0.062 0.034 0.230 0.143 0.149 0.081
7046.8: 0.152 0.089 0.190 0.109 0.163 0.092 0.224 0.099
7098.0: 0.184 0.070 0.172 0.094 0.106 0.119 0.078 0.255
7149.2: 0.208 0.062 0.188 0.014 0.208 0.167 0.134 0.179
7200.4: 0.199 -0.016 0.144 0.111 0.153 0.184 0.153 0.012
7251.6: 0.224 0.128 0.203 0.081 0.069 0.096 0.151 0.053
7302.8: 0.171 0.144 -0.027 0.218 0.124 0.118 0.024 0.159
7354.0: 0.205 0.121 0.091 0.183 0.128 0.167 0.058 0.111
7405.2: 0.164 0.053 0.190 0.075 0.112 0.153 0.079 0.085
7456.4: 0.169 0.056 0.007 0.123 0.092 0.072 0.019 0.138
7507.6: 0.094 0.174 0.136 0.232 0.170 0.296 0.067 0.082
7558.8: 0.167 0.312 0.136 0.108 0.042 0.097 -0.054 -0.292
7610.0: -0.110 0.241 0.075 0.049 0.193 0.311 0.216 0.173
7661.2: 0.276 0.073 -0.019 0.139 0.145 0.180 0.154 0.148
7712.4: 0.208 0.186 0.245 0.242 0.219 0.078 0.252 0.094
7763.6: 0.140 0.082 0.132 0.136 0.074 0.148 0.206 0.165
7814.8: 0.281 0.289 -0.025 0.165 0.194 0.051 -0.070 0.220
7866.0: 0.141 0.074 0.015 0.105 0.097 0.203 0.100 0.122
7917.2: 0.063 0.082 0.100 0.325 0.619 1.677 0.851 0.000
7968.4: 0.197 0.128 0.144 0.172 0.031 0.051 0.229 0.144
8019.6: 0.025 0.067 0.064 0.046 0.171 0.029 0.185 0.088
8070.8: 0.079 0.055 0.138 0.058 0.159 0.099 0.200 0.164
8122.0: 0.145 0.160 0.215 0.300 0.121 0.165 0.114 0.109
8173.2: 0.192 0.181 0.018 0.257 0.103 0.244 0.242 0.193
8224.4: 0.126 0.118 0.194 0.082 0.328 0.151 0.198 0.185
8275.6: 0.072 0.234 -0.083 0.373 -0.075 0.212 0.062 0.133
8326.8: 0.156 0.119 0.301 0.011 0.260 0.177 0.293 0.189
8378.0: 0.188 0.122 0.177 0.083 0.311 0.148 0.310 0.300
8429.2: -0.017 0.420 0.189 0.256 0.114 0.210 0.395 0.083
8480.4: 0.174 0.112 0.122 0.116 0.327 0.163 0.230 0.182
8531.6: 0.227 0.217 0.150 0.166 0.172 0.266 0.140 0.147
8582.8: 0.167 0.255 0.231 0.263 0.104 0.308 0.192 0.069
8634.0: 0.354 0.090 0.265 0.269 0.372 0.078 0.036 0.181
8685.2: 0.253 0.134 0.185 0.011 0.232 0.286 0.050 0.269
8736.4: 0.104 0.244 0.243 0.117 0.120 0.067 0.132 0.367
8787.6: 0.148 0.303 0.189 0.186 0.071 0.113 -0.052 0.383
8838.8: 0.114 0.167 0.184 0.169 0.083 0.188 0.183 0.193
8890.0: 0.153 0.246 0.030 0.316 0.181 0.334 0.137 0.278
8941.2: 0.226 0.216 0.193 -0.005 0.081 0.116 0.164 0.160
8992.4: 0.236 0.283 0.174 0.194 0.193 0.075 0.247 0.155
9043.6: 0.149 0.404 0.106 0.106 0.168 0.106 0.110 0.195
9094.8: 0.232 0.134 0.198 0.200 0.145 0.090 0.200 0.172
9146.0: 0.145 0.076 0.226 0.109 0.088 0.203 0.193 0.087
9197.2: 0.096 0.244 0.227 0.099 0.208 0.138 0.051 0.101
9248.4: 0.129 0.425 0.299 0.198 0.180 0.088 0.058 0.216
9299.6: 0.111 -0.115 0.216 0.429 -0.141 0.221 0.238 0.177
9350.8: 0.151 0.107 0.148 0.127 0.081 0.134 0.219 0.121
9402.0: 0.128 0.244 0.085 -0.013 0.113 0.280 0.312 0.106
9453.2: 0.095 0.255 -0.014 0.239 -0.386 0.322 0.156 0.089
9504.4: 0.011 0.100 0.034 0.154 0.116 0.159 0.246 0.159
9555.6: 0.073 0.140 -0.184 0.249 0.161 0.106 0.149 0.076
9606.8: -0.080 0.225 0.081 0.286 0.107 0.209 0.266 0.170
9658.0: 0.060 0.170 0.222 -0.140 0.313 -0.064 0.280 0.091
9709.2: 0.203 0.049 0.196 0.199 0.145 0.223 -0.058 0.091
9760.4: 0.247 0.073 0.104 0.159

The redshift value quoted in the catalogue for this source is 1.13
